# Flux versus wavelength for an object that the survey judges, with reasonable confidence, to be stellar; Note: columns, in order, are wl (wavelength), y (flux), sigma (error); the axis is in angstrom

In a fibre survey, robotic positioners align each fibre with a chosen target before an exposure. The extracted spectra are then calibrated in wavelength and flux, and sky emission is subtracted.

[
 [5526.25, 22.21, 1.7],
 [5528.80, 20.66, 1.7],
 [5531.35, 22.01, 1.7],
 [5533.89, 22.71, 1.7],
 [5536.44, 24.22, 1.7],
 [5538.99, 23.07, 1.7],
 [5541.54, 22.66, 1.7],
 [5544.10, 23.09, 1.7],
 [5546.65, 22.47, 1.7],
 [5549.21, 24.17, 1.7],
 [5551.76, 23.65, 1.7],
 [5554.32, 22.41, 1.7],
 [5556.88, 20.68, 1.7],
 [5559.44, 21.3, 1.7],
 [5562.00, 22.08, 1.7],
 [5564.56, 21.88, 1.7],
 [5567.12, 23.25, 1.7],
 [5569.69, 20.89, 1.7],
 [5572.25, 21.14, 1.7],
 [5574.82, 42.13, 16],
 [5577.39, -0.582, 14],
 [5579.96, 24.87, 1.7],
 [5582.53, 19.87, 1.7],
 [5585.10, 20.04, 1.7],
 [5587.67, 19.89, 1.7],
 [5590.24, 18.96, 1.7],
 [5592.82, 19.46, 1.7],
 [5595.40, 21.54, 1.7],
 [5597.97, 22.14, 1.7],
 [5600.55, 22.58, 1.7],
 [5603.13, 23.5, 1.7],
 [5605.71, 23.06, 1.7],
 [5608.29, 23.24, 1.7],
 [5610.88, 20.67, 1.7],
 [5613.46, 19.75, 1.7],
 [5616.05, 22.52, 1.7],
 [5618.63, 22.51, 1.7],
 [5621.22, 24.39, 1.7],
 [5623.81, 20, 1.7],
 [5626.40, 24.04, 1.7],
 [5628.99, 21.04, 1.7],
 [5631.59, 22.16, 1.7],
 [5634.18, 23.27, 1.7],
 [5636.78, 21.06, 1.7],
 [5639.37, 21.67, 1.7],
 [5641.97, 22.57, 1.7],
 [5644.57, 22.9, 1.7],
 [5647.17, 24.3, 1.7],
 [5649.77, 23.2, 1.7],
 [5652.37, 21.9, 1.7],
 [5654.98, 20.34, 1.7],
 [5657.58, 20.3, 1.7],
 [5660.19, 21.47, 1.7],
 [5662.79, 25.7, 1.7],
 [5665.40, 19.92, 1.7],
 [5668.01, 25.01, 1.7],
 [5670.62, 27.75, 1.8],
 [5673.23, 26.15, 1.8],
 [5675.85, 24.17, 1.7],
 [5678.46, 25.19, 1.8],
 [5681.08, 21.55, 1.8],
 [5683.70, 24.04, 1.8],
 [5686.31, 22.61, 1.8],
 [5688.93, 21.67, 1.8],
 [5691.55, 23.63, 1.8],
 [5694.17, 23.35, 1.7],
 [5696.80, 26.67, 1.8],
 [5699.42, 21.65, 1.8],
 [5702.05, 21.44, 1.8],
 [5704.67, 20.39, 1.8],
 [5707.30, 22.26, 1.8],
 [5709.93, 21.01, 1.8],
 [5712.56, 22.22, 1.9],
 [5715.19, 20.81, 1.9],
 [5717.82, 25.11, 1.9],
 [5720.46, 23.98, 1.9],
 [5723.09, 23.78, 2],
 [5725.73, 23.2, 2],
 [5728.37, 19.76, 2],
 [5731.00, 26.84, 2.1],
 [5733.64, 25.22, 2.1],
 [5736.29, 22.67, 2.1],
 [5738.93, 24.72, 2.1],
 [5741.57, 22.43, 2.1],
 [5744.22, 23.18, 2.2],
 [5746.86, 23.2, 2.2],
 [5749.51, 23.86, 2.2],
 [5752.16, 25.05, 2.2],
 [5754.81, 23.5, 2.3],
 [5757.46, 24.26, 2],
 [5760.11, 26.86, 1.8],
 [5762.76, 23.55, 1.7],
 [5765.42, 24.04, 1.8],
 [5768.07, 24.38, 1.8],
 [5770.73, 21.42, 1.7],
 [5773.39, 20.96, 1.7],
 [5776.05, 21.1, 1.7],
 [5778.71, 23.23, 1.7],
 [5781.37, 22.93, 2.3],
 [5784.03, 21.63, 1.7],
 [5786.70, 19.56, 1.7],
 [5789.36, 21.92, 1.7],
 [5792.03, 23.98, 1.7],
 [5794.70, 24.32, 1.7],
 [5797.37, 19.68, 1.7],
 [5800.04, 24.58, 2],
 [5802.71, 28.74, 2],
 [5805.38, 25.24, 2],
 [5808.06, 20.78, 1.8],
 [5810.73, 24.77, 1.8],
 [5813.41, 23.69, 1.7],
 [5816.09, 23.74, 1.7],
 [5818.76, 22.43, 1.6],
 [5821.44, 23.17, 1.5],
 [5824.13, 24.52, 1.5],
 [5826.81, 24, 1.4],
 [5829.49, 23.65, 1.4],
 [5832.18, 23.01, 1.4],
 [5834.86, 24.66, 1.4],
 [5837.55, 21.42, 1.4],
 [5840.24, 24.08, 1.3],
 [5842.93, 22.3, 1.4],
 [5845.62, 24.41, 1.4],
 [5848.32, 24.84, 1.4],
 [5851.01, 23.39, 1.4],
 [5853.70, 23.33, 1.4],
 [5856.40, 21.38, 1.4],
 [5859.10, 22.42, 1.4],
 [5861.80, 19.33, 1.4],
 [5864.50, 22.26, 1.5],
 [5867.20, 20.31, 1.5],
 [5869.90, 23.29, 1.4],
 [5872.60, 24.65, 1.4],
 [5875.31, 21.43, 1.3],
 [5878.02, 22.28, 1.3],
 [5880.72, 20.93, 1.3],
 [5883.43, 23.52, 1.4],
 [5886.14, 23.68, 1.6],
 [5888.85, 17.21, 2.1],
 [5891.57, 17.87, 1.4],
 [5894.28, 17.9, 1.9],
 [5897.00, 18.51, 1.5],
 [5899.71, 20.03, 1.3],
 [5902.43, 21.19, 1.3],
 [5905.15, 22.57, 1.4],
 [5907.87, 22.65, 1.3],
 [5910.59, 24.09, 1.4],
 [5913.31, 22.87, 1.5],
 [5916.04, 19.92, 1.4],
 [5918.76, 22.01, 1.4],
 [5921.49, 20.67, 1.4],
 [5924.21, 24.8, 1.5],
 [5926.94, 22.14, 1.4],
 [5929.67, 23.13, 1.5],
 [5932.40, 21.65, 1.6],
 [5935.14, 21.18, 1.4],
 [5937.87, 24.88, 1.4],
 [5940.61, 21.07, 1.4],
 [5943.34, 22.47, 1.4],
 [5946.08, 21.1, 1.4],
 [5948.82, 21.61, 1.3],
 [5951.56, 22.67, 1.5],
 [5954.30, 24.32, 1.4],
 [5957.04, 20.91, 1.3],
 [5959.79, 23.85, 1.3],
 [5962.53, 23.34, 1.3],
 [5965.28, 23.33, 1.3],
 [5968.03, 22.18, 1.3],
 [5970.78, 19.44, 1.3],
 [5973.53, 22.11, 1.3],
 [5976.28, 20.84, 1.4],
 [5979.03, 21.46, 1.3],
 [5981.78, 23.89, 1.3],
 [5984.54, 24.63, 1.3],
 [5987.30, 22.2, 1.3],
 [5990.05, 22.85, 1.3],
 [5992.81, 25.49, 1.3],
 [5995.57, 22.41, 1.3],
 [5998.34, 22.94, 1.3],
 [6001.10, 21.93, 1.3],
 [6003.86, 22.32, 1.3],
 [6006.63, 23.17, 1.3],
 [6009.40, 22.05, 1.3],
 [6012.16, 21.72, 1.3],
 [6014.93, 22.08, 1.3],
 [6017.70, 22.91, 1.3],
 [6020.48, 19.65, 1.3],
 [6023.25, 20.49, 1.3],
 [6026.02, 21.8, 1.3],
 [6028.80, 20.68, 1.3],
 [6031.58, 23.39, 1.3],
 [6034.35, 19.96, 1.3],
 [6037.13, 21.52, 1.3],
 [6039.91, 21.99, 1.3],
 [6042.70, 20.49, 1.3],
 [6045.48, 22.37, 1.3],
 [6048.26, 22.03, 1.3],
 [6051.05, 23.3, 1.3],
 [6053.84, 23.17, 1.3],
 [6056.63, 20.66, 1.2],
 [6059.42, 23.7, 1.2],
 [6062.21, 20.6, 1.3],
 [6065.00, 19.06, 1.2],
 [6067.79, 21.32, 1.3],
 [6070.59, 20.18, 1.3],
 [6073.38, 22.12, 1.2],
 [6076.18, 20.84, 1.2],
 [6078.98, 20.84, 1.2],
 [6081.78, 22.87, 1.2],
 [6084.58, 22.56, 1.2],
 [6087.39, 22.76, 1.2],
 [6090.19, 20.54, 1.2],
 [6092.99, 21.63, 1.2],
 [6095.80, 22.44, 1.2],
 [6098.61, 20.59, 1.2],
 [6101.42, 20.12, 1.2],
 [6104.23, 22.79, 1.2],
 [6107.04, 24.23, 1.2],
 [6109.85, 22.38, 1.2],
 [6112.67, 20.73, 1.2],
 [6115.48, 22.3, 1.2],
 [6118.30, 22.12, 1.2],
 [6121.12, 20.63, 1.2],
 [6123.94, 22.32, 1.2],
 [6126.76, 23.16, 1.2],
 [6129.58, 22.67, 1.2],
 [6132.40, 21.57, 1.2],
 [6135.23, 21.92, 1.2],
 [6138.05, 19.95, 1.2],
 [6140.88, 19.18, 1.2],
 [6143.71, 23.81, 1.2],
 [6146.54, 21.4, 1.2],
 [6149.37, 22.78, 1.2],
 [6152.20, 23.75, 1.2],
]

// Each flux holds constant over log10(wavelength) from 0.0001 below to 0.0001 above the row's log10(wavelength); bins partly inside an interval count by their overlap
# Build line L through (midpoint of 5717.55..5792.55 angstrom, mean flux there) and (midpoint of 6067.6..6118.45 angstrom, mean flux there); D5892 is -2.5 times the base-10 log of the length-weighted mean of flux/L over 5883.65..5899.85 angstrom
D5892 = 0.17 mag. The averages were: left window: 23.3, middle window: 19.4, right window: 21.8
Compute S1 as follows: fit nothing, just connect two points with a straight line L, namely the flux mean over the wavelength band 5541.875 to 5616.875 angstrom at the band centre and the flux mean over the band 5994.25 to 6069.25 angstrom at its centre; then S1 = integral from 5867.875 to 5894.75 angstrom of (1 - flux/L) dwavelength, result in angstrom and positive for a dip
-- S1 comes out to 0.5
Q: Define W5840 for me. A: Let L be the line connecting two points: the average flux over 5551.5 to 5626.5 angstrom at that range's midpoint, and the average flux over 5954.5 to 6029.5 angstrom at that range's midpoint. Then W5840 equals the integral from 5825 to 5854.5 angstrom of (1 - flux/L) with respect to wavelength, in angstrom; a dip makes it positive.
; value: -2.0 angstrom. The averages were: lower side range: 21.7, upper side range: 22.3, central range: 23.6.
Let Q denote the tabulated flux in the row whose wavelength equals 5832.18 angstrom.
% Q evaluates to 23.01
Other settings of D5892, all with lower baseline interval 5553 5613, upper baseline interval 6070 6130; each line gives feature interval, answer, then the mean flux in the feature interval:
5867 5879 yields -0.043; 22.6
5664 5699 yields -0.112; 23.9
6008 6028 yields 0.015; 21.5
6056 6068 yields 0.038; 21.1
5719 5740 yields -0.103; 23.8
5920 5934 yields -0.035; 22.4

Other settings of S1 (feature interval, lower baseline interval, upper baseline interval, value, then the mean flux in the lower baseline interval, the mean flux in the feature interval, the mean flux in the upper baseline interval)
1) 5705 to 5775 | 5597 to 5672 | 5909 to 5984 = -2.8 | 22.5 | 23.3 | 22.3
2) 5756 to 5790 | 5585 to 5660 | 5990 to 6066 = -1.4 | 21.9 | 22.8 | 22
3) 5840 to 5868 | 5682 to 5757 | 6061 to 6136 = 0.1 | 23.2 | 22.5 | 21.7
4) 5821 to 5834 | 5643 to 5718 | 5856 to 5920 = -1.1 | 23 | 23.7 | 21.3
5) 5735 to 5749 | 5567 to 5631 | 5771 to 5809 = -0.5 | 21.6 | 23.3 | 22.7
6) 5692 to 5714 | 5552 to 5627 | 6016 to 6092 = -0.8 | 21.7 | 22.4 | 21.6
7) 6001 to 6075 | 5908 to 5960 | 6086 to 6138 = 1.5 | 22.4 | 21.6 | 21.9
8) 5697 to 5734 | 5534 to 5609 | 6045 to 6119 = -1.4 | 22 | 22.8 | 21.8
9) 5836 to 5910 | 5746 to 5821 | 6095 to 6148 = 3.7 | 23.3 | 21.8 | 21.8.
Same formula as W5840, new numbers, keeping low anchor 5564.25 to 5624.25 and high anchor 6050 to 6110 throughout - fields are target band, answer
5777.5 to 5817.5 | -3.0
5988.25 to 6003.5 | -0.9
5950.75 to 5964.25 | -0.8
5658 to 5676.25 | -2.1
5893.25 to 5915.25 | 0.4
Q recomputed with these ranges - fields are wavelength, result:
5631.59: 22.16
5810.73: 24.77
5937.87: 24.88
